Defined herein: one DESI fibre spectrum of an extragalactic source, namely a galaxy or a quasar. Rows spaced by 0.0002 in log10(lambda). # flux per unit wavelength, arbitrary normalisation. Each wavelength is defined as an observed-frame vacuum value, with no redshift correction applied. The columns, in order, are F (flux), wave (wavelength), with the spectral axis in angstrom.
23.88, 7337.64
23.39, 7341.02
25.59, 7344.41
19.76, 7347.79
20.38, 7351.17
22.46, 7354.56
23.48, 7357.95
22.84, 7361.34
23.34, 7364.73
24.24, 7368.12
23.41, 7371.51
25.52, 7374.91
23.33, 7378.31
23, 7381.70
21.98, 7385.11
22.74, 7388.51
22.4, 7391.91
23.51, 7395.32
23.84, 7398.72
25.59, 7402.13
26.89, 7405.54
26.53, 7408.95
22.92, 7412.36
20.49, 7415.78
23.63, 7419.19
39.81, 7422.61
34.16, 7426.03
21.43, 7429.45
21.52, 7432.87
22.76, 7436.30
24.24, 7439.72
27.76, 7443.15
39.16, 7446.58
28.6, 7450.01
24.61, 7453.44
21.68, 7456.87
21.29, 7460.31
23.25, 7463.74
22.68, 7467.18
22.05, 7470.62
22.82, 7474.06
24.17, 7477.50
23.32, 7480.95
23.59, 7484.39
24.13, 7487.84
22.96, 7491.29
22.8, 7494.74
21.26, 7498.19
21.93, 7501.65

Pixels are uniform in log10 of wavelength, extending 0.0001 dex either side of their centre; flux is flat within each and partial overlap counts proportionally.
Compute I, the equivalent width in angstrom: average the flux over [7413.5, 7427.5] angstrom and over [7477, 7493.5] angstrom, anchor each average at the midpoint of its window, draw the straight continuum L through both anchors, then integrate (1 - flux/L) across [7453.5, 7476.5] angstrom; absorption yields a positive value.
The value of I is 2.53 angstrom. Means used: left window 29.2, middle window 22.5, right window 23.6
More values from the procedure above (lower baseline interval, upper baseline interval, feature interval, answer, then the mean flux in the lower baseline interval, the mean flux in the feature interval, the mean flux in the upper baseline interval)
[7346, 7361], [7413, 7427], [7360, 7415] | 3.0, 21.7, 23.8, 28.8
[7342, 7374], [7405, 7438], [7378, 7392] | 0.9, 22.9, 22.7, 26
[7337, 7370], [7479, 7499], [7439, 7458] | -4.1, 22.9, 28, 23.1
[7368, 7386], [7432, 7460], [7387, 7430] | -1.8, 23.6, 25.8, 26.2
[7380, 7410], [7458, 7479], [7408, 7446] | -4.7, 24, 26.3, 22.7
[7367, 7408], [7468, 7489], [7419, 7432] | -3.4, 23.9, 29.9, 23.3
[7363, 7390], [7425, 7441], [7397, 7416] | -0.6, 23.4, 24.7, 24.4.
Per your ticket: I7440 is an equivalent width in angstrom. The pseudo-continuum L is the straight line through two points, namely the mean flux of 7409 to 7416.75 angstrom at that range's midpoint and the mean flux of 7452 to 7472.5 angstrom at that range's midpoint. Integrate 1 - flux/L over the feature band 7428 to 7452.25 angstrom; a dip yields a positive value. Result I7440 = -4.09 angstrom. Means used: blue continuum 22.8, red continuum 22.6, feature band 26.5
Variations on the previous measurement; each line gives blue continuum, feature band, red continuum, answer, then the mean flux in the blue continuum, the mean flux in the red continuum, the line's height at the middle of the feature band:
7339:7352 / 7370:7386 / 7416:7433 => 0.79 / 22.4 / 28.1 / 24.8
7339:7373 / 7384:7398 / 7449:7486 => 0.17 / 22.9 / 23.4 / 23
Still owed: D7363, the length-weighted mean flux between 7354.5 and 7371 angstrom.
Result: 23.4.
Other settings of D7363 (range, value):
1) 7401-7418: 24.4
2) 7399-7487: 25.4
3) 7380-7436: 25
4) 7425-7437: 24.6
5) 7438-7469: 25.9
